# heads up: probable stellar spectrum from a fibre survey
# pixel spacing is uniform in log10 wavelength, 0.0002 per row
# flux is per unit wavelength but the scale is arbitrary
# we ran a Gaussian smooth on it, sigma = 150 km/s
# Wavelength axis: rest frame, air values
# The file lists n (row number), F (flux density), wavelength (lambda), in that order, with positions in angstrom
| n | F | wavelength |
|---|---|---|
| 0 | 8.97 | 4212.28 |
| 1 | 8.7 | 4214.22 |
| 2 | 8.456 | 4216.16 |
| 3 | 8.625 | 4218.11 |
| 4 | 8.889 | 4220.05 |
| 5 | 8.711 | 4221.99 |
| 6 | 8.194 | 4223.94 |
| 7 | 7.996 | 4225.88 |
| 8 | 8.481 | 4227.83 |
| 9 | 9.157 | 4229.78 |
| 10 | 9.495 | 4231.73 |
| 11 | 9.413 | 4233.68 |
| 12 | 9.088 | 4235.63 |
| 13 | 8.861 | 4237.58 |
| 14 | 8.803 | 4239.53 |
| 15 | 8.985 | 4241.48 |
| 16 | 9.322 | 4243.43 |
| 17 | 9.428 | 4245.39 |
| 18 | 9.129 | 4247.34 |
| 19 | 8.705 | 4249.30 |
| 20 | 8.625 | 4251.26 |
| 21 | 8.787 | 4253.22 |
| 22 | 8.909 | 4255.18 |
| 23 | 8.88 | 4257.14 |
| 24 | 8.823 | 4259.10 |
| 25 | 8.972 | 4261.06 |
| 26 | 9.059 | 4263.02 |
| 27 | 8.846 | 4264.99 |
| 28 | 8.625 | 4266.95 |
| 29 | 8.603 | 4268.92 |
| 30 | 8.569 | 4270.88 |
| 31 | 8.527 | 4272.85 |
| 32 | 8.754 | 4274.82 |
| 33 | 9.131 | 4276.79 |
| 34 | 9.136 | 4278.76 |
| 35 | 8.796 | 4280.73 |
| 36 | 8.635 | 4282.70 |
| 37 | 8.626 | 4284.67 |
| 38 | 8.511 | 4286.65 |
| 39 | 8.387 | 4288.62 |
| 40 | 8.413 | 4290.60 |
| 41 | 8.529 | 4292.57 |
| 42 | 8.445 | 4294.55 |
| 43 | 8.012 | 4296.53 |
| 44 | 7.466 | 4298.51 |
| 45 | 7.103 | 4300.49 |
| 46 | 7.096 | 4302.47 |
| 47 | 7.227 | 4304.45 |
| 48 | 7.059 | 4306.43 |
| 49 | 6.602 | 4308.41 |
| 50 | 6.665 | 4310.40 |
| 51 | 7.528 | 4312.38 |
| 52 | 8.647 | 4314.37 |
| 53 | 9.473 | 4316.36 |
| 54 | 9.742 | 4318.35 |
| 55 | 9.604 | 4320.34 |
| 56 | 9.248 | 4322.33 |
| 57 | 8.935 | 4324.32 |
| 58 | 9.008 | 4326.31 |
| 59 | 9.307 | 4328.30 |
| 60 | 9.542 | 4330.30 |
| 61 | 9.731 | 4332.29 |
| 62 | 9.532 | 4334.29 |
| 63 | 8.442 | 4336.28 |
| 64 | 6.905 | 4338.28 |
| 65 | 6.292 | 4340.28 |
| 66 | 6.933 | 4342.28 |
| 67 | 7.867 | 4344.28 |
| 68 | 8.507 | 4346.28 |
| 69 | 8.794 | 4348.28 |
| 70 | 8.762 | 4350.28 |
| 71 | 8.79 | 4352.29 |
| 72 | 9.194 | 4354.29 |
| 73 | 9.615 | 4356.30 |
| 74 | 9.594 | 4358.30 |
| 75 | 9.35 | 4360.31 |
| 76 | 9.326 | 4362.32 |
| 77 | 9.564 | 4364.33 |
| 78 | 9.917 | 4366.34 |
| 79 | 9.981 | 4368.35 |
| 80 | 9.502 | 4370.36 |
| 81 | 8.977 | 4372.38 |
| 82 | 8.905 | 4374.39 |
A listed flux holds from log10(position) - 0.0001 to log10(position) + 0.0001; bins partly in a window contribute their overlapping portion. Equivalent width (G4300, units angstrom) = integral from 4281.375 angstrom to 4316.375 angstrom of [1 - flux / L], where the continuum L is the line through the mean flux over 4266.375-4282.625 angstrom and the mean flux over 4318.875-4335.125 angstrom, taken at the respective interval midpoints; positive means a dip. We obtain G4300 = 4.5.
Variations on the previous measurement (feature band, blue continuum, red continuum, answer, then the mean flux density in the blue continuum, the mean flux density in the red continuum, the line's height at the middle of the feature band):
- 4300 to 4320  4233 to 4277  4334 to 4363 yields 2.0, 8.9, 8.5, 8.66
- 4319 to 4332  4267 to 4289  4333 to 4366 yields -1.0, 8.7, 8.63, 8.65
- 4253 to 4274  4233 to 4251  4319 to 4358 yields 0.5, 9.06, 8.71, 8.98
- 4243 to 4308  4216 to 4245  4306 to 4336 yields 2.2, 8.85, 8.73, 8.79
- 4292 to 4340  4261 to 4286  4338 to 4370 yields 2.6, 8.78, 8.77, 8.78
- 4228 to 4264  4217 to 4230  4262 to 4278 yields -1.5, 8.54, 8.77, 8.65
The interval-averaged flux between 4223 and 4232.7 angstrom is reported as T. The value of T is 8.66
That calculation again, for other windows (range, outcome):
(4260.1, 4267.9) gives 8.88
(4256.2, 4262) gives 8.9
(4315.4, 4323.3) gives 9.51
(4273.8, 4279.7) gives 9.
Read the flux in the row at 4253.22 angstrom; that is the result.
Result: 8.787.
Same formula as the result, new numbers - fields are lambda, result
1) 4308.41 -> 6.602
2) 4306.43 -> 7.059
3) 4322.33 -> 9.248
